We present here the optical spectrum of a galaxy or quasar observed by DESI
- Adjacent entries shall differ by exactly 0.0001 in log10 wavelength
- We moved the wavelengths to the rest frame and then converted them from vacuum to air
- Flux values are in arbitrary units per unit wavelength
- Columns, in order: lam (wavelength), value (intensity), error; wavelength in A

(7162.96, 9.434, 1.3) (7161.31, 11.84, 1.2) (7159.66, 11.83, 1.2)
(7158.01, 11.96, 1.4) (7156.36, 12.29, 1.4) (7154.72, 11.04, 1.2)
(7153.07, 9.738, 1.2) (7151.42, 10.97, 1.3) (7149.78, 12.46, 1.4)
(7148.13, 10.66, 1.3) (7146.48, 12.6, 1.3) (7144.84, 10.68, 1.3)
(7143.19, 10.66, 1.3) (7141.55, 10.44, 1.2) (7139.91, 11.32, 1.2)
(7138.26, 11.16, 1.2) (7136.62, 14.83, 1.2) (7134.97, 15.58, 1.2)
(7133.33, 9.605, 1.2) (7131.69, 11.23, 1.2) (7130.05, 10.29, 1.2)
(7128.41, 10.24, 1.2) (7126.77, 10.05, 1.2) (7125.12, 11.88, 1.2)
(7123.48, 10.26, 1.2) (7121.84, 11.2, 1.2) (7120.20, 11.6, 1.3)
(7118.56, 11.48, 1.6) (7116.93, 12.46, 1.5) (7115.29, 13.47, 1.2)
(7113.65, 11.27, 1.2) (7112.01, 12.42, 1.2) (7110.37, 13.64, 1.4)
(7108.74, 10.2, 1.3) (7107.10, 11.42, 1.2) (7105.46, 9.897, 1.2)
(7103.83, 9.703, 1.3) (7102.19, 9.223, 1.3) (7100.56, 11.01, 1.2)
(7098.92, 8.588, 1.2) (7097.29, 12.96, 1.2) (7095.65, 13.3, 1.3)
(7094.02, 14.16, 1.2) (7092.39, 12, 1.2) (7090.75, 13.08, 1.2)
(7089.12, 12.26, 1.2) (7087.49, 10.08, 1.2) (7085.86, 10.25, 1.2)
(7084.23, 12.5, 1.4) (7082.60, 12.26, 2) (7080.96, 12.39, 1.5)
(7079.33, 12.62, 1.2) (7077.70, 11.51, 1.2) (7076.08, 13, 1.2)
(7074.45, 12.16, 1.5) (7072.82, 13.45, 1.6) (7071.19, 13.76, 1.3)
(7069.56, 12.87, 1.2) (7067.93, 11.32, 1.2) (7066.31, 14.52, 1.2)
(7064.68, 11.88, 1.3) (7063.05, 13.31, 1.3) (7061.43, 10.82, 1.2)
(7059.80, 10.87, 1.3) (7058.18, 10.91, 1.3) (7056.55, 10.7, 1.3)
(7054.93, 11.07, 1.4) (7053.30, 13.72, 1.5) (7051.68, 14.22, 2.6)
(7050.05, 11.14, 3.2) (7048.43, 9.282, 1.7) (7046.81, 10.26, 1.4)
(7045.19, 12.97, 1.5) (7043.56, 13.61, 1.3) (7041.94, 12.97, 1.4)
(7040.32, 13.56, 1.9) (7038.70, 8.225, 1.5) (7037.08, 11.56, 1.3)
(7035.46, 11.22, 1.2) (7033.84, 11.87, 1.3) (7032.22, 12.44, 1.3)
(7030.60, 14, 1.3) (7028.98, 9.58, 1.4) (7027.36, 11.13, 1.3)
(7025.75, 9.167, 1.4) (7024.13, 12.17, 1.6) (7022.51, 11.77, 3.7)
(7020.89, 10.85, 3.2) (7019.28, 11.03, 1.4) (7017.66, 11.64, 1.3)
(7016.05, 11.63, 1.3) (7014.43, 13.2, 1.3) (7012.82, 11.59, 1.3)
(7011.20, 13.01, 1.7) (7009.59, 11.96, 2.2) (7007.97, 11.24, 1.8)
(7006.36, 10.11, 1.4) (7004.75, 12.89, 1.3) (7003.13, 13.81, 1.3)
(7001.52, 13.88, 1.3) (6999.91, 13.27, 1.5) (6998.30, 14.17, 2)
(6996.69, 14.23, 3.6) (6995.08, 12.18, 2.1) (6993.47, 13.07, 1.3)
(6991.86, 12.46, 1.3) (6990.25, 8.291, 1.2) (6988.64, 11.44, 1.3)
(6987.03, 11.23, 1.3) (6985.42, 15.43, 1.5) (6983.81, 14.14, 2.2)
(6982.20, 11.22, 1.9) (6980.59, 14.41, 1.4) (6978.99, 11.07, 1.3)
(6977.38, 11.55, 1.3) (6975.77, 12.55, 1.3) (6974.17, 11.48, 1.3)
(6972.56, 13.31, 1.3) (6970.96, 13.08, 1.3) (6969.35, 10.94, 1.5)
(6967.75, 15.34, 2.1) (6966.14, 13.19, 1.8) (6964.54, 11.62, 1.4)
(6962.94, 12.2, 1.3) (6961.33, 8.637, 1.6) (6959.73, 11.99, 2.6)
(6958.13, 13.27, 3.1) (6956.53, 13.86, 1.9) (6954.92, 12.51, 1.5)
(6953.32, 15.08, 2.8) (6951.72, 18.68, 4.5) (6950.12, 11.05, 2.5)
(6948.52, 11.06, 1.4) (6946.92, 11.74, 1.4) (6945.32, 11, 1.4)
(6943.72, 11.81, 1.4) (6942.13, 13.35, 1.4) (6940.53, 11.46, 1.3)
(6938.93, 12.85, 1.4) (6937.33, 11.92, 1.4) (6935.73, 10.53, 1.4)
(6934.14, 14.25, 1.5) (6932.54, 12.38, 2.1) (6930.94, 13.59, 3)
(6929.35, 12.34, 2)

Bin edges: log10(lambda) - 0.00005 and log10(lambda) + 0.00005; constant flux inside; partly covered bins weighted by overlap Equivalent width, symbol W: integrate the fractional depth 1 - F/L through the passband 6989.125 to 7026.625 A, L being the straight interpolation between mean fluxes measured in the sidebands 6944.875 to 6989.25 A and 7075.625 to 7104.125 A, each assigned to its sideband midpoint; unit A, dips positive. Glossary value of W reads 0.82 A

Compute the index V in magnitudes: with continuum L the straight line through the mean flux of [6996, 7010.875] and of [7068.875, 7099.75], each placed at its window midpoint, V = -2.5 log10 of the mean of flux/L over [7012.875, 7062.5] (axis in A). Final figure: 0.090 mag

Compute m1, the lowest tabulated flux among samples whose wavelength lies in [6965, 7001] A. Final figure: 8.291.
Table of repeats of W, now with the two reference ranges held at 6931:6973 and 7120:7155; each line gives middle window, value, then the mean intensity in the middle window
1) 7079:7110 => 0.31 A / 11.5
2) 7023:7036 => 0.63 A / 11.5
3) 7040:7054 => -0.51 A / 12.4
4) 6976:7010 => -0.50 A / 12.5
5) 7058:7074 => -0.86 A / 12.4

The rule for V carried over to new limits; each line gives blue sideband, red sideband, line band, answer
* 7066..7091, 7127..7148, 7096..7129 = 0.06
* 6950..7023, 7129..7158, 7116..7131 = 0.05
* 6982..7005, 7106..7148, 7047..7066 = 0.05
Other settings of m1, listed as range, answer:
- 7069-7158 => 8.588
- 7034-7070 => 8.225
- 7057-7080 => 10.82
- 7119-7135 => 9.605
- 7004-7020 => 10.11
